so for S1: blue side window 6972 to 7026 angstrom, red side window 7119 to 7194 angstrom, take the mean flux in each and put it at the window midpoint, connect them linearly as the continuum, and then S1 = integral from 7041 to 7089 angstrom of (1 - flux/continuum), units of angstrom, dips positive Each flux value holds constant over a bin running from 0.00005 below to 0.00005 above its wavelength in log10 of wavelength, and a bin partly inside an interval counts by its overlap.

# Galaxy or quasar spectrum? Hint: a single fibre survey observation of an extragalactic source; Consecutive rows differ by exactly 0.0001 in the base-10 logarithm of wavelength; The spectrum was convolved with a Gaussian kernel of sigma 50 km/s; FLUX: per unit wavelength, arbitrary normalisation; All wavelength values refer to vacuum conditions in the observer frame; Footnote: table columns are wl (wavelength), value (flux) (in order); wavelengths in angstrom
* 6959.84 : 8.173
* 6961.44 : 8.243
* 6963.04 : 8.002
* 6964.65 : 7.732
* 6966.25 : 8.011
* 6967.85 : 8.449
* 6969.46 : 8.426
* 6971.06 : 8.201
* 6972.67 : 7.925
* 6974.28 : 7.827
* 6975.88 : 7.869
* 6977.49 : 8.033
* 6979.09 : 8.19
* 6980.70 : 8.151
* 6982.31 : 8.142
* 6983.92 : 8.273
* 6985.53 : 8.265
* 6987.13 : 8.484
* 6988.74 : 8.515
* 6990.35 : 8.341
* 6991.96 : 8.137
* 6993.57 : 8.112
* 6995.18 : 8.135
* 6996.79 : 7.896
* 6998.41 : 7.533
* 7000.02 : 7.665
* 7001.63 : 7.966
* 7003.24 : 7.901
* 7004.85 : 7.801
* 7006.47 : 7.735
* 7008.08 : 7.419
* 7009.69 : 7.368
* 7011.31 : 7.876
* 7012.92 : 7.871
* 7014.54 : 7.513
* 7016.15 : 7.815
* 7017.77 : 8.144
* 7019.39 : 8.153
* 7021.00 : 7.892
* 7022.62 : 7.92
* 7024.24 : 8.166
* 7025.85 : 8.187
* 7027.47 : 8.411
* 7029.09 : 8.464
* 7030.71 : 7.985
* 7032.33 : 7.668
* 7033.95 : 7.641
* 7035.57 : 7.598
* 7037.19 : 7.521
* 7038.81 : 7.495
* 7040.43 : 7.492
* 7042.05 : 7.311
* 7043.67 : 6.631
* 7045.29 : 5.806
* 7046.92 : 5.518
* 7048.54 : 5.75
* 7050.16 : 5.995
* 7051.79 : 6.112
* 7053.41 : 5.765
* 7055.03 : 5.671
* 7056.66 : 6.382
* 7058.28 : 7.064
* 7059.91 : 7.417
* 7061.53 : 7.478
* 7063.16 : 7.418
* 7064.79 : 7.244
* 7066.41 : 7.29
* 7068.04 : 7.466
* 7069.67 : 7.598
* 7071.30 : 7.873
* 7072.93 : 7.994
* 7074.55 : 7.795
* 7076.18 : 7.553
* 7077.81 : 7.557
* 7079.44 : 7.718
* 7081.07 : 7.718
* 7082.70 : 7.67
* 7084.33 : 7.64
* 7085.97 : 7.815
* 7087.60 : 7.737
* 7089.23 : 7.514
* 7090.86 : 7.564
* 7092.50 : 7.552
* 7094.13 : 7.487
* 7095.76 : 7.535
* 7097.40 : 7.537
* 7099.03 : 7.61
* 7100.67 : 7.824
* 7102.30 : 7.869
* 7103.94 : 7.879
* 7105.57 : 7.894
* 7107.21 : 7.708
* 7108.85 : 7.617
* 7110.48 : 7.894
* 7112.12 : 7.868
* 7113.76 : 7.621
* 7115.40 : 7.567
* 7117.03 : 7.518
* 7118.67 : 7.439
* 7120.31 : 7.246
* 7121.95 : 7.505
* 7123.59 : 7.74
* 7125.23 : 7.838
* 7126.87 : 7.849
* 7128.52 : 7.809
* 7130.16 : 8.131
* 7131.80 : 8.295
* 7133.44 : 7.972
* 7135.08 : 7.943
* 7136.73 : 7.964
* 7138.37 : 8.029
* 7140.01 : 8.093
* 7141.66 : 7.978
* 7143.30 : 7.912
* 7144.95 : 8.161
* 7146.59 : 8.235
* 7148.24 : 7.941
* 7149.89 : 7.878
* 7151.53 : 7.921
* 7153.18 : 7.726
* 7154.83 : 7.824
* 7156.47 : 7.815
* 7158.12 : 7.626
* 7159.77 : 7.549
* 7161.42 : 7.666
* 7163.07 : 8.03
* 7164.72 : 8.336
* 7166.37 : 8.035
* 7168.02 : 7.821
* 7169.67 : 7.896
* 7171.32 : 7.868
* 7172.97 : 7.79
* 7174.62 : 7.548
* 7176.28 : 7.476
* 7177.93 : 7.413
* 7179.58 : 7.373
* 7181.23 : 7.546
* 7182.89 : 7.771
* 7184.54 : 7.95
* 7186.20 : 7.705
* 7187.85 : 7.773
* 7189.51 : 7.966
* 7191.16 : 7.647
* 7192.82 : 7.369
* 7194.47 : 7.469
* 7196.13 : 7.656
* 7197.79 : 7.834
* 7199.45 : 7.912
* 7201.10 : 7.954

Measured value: 5.0 angstrom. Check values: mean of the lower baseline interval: 7.98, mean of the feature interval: 7.08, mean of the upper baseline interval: 7.82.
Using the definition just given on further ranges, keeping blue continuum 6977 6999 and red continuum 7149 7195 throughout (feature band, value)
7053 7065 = 1.8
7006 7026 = 0.6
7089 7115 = 0.7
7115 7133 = 0.3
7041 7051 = 2.3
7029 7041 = 0.5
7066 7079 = 0.5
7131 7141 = -0.3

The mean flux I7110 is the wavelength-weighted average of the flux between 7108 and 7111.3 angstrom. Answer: 7.76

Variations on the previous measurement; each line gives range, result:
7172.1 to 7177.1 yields 7.6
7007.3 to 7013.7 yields 7.64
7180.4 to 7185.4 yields 7.75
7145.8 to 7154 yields 7.93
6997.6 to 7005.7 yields 7.77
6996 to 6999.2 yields 7.69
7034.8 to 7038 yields 7.56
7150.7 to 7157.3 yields 7.83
